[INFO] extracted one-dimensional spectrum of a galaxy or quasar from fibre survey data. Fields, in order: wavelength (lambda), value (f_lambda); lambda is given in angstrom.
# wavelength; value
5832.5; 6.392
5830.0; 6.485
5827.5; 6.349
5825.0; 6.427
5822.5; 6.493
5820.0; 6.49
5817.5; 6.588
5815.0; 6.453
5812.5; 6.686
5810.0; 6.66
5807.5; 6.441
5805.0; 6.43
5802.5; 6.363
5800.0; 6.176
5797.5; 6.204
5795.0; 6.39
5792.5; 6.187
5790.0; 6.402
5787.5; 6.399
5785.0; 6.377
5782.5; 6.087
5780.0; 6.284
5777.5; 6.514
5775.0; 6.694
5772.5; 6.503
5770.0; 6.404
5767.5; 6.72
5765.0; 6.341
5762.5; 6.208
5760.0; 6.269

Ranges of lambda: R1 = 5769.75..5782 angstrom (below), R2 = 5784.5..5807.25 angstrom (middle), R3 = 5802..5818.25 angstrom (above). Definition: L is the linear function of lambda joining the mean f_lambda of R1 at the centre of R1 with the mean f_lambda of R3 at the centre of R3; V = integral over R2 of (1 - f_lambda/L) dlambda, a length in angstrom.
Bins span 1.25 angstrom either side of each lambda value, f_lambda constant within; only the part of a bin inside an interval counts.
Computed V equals 0.6 angstrom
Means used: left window 6.46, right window 6.52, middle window 6.33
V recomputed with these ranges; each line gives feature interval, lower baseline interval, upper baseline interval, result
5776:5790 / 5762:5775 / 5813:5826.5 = 0.3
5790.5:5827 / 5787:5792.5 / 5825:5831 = -0.2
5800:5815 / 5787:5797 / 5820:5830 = -0.2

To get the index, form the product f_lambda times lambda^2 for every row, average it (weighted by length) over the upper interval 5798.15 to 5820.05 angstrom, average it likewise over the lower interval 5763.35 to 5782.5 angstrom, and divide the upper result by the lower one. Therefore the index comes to 1.01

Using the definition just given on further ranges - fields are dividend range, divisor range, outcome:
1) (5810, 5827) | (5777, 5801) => 1.05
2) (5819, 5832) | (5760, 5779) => 1.02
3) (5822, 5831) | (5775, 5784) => 1.03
